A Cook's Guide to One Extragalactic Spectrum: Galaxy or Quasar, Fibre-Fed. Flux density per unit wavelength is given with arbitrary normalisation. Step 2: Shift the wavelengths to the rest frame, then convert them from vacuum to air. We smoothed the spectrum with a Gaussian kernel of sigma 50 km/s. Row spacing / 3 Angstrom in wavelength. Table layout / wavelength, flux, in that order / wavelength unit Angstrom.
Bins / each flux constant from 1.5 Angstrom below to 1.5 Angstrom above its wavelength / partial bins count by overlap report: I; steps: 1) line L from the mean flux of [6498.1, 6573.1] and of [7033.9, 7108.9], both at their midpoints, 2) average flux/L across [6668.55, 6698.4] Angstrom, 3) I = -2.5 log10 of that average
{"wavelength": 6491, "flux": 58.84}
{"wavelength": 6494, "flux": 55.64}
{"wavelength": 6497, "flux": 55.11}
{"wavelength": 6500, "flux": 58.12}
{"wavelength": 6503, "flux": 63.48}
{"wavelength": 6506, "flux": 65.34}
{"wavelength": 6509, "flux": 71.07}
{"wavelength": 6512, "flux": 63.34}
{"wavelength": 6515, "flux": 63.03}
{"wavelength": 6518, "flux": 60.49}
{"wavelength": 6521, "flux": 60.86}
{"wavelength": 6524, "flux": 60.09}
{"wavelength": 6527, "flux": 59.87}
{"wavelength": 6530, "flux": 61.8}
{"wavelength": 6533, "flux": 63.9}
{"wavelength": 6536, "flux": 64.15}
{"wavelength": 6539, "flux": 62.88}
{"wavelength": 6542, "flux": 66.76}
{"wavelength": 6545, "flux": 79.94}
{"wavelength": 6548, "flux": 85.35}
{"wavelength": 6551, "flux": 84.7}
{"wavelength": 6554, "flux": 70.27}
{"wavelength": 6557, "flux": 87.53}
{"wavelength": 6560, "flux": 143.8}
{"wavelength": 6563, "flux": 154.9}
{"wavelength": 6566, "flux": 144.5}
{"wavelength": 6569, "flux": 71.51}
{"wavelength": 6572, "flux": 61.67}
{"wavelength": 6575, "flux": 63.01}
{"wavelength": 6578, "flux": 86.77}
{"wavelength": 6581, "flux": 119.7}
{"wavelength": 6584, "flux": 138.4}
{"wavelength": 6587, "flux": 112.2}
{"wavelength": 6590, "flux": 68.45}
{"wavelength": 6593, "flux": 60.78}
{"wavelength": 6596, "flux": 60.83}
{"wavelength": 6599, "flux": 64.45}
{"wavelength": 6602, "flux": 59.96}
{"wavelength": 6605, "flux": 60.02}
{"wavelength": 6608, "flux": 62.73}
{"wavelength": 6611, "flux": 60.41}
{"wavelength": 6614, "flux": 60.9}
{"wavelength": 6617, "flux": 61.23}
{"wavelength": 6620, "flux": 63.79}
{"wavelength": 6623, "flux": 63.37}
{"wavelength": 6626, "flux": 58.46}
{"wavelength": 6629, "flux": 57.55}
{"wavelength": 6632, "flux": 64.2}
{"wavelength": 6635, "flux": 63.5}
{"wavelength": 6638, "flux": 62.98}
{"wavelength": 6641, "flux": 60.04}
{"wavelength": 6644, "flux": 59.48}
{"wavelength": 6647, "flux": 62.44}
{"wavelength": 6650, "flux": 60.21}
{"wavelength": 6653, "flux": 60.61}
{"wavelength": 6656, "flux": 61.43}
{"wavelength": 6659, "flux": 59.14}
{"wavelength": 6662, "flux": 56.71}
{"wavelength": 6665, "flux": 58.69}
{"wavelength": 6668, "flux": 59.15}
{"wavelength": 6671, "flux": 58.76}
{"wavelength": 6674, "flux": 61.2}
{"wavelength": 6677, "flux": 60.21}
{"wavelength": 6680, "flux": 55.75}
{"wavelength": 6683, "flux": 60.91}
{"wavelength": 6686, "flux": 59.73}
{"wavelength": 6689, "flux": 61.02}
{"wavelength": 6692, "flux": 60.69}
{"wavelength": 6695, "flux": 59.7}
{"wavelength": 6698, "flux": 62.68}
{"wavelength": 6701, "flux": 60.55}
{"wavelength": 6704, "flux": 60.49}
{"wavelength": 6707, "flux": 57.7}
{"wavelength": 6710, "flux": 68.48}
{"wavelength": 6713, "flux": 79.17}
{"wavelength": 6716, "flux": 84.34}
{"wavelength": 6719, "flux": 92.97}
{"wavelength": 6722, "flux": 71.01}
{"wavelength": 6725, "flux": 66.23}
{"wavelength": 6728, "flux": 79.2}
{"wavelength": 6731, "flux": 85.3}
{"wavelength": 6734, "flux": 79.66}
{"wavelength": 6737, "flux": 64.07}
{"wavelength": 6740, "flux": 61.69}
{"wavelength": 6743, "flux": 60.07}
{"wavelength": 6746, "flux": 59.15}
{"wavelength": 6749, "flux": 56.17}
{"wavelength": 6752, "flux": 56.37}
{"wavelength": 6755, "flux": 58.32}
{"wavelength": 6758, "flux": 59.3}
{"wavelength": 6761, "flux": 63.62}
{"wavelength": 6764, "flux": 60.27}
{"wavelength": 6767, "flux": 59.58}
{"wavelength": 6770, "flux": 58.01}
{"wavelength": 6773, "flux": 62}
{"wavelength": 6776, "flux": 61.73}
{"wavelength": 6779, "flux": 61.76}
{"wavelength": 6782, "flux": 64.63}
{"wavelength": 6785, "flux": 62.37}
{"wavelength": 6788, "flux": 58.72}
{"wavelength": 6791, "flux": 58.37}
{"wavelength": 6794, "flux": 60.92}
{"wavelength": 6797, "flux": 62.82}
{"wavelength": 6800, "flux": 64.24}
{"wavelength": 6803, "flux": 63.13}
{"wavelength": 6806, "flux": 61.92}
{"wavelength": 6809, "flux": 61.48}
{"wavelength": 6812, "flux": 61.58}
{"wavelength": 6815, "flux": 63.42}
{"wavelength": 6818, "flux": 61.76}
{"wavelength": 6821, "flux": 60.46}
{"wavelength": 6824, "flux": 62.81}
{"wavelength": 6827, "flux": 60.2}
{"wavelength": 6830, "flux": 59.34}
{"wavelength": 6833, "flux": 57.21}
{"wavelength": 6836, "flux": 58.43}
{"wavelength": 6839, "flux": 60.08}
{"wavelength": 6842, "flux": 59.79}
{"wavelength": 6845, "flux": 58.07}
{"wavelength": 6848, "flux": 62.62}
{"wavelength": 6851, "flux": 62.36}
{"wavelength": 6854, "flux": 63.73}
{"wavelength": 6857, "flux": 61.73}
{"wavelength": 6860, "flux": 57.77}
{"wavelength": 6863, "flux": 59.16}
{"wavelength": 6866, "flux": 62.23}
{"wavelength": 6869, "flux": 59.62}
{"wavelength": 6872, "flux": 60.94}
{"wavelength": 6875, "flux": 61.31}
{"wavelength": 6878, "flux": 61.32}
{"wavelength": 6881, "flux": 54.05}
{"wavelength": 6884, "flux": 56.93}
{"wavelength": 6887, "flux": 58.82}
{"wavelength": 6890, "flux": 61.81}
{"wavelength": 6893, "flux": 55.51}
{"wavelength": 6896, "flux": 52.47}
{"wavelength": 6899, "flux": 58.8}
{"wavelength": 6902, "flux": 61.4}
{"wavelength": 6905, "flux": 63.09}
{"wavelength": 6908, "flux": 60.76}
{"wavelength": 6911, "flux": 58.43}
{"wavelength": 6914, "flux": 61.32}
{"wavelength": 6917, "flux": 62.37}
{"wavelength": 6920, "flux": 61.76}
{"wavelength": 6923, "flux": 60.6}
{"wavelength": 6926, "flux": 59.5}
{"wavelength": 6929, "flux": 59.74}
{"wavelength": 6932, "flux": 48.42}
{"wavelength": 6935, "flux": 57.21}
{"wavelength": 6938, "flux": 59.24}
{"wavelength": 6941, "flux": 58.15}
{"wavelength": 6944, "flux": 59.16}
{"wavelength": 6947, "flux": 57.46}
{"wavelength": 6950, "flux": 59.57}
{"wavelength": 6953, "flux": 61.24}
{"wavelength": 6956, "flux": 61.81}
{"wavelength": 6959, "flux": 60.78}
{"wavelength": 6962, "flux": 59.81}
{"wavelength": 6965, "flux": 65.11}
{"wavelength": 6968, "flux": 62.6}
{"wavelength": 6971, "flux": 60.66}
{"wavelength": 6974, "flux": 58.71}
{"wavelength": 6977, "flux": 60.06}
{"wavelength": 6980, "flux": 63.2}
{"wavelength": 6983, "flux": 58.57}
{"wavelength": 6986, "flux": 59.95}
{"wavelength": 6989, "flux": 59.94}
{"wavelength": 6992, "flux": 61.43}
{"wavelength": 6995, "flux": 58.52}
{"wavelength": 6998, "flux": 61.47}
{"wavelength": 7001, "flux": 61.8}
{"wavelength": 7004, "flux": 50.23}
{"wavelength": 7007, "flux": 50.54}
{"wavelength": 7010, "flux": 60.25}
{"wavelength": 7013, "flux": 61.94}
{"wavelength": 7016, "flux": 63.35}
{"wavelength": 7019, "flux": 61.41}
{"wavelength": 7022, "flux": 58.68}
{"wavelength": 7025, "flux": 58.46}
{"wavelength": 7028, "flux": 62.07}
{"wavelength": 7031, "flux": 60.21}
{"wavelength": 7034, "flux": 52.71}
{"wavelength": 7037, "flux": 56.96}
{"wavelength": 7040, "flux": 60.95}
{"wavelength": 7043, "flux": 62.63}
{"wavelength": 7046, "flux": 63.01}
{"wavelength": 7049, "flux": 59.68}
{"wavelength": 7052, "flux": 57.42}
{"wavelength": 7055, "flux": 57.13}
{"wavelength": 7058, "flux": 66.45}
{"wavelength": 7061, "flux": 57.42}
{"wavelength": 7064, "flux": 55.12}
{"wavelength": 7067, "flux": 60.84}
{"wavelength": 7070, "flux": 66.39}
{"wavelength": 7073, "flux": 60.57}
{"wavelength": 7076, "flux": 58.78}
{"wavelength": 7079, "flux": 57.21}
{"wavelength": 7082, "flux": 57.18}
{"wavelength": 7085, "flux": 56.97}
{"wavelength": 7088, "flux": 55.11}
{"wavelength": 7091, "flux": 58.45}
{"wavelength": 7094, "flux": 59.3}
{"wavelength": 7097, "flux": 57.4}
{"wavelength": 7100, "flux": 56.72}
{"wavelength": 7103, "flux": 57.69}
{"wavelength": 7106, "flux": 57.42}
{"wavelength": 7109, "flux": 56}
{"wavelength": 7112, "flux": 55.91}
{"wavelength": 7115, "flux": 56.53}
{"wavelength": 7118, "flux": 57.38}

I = 0.20 mag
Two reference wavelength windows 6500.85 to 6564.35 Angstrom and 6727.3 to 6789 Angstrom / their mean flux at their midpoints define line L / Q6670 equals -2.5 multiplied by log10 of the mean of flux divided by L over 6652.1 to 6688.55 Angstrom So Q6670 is 0.15 mag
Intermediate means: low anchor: 75.5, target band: 59.4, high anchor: 63.3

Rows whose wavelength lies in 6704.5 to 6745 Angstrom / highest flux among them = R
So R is 92.97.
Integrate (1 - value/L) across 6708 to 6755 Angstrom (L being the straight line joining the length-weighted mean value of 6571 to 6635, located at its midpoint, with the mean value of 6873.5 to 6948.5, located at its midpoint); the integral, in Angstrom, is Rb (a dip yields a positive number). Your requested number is -2.83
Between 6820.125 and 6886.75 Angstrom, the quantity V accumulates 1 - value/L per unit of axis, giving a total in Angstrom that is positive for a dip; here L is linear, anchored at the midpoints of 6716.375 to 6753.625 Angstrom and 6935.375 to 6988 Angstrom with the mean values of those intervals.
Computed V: 4.95 Angstrom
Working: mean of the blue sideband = 69.7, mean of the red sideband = 60.3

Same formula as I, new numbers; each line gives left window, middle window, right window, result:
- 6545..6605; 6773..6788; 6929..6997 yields 0.19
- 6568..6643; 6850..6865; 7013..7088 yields 0.06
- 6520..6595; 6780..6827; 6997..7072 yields 0.16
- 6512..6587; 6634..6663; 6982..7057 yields 0.29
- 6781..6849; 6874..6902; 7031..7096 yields 0.04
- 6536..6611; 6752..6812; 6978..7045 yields 0.19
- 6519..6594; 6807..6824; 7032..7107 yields 0.16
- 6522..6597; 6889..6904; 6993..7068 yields 0.15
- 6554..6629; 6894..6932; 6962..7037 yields 0.09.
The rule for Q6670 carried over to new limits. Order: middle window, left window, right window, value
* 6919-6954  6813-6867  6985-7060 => 0.03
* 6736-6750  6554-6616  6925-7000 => 0.24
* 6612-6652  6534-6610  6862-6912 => 0.29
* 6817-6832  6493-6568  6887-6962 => 0.05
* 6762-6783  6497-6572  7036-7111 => 0.13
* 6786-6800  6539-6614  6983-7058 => 0.19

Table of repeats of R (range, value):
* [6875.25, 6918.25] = 63.09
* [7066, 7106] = 66.39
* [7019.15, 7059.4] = 66.45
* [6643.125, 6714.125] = 79.17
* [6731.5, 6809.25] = 79.66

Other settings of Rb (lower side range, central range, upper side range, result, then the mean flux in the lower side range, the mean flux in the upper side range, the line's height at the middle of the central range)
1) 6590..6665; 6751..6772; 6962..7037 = 0.4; 61.2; 59.6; 60.6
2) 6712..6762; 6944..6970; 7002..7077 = 0.5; 69.2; 59.3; 62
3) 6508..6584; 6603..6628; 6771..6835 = 4.9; 81.7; 61.4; 76.2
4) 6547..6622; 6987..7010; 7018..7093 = 1.6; 84.2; 59.3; 62.3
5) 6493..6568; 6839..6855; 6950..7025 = 1.0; 76.4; 60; 65.1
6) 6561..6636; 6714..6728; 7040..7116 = -1.0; 78.3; 58.8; 73.3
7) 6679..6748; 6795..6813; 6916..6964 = 0.5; 67.4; 59.2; 64.1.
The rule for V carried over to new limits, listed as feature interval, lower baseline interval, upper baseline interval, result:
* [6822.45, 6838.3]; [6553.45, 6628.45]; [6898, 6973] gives 1.69 Angstrom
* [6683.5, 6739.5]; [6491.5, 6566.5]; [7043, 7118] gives 0.24 Angstrom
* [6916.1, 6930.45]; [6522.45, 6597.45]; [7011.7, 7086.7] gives 1.21 Angstrom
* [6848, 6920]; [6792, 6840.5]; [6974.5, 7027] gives 0.75 Angstrom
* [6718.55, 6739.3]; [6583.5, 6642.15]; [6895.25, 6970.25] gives -3.58 Angstrom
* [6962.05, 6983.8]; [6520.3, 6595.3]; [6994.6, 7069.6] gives 0.44 Angstrom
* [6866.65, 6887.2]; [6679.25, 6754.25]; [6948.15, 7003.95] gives 1.21 Angstrom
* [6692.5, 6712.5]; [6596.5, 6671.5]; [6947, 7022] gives -0.58 Angstrom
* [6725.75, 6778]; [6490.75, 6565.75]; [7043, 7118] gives 3.19 Angstrom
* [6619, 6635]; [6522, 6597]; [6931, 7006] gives 3.84 Angstrom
